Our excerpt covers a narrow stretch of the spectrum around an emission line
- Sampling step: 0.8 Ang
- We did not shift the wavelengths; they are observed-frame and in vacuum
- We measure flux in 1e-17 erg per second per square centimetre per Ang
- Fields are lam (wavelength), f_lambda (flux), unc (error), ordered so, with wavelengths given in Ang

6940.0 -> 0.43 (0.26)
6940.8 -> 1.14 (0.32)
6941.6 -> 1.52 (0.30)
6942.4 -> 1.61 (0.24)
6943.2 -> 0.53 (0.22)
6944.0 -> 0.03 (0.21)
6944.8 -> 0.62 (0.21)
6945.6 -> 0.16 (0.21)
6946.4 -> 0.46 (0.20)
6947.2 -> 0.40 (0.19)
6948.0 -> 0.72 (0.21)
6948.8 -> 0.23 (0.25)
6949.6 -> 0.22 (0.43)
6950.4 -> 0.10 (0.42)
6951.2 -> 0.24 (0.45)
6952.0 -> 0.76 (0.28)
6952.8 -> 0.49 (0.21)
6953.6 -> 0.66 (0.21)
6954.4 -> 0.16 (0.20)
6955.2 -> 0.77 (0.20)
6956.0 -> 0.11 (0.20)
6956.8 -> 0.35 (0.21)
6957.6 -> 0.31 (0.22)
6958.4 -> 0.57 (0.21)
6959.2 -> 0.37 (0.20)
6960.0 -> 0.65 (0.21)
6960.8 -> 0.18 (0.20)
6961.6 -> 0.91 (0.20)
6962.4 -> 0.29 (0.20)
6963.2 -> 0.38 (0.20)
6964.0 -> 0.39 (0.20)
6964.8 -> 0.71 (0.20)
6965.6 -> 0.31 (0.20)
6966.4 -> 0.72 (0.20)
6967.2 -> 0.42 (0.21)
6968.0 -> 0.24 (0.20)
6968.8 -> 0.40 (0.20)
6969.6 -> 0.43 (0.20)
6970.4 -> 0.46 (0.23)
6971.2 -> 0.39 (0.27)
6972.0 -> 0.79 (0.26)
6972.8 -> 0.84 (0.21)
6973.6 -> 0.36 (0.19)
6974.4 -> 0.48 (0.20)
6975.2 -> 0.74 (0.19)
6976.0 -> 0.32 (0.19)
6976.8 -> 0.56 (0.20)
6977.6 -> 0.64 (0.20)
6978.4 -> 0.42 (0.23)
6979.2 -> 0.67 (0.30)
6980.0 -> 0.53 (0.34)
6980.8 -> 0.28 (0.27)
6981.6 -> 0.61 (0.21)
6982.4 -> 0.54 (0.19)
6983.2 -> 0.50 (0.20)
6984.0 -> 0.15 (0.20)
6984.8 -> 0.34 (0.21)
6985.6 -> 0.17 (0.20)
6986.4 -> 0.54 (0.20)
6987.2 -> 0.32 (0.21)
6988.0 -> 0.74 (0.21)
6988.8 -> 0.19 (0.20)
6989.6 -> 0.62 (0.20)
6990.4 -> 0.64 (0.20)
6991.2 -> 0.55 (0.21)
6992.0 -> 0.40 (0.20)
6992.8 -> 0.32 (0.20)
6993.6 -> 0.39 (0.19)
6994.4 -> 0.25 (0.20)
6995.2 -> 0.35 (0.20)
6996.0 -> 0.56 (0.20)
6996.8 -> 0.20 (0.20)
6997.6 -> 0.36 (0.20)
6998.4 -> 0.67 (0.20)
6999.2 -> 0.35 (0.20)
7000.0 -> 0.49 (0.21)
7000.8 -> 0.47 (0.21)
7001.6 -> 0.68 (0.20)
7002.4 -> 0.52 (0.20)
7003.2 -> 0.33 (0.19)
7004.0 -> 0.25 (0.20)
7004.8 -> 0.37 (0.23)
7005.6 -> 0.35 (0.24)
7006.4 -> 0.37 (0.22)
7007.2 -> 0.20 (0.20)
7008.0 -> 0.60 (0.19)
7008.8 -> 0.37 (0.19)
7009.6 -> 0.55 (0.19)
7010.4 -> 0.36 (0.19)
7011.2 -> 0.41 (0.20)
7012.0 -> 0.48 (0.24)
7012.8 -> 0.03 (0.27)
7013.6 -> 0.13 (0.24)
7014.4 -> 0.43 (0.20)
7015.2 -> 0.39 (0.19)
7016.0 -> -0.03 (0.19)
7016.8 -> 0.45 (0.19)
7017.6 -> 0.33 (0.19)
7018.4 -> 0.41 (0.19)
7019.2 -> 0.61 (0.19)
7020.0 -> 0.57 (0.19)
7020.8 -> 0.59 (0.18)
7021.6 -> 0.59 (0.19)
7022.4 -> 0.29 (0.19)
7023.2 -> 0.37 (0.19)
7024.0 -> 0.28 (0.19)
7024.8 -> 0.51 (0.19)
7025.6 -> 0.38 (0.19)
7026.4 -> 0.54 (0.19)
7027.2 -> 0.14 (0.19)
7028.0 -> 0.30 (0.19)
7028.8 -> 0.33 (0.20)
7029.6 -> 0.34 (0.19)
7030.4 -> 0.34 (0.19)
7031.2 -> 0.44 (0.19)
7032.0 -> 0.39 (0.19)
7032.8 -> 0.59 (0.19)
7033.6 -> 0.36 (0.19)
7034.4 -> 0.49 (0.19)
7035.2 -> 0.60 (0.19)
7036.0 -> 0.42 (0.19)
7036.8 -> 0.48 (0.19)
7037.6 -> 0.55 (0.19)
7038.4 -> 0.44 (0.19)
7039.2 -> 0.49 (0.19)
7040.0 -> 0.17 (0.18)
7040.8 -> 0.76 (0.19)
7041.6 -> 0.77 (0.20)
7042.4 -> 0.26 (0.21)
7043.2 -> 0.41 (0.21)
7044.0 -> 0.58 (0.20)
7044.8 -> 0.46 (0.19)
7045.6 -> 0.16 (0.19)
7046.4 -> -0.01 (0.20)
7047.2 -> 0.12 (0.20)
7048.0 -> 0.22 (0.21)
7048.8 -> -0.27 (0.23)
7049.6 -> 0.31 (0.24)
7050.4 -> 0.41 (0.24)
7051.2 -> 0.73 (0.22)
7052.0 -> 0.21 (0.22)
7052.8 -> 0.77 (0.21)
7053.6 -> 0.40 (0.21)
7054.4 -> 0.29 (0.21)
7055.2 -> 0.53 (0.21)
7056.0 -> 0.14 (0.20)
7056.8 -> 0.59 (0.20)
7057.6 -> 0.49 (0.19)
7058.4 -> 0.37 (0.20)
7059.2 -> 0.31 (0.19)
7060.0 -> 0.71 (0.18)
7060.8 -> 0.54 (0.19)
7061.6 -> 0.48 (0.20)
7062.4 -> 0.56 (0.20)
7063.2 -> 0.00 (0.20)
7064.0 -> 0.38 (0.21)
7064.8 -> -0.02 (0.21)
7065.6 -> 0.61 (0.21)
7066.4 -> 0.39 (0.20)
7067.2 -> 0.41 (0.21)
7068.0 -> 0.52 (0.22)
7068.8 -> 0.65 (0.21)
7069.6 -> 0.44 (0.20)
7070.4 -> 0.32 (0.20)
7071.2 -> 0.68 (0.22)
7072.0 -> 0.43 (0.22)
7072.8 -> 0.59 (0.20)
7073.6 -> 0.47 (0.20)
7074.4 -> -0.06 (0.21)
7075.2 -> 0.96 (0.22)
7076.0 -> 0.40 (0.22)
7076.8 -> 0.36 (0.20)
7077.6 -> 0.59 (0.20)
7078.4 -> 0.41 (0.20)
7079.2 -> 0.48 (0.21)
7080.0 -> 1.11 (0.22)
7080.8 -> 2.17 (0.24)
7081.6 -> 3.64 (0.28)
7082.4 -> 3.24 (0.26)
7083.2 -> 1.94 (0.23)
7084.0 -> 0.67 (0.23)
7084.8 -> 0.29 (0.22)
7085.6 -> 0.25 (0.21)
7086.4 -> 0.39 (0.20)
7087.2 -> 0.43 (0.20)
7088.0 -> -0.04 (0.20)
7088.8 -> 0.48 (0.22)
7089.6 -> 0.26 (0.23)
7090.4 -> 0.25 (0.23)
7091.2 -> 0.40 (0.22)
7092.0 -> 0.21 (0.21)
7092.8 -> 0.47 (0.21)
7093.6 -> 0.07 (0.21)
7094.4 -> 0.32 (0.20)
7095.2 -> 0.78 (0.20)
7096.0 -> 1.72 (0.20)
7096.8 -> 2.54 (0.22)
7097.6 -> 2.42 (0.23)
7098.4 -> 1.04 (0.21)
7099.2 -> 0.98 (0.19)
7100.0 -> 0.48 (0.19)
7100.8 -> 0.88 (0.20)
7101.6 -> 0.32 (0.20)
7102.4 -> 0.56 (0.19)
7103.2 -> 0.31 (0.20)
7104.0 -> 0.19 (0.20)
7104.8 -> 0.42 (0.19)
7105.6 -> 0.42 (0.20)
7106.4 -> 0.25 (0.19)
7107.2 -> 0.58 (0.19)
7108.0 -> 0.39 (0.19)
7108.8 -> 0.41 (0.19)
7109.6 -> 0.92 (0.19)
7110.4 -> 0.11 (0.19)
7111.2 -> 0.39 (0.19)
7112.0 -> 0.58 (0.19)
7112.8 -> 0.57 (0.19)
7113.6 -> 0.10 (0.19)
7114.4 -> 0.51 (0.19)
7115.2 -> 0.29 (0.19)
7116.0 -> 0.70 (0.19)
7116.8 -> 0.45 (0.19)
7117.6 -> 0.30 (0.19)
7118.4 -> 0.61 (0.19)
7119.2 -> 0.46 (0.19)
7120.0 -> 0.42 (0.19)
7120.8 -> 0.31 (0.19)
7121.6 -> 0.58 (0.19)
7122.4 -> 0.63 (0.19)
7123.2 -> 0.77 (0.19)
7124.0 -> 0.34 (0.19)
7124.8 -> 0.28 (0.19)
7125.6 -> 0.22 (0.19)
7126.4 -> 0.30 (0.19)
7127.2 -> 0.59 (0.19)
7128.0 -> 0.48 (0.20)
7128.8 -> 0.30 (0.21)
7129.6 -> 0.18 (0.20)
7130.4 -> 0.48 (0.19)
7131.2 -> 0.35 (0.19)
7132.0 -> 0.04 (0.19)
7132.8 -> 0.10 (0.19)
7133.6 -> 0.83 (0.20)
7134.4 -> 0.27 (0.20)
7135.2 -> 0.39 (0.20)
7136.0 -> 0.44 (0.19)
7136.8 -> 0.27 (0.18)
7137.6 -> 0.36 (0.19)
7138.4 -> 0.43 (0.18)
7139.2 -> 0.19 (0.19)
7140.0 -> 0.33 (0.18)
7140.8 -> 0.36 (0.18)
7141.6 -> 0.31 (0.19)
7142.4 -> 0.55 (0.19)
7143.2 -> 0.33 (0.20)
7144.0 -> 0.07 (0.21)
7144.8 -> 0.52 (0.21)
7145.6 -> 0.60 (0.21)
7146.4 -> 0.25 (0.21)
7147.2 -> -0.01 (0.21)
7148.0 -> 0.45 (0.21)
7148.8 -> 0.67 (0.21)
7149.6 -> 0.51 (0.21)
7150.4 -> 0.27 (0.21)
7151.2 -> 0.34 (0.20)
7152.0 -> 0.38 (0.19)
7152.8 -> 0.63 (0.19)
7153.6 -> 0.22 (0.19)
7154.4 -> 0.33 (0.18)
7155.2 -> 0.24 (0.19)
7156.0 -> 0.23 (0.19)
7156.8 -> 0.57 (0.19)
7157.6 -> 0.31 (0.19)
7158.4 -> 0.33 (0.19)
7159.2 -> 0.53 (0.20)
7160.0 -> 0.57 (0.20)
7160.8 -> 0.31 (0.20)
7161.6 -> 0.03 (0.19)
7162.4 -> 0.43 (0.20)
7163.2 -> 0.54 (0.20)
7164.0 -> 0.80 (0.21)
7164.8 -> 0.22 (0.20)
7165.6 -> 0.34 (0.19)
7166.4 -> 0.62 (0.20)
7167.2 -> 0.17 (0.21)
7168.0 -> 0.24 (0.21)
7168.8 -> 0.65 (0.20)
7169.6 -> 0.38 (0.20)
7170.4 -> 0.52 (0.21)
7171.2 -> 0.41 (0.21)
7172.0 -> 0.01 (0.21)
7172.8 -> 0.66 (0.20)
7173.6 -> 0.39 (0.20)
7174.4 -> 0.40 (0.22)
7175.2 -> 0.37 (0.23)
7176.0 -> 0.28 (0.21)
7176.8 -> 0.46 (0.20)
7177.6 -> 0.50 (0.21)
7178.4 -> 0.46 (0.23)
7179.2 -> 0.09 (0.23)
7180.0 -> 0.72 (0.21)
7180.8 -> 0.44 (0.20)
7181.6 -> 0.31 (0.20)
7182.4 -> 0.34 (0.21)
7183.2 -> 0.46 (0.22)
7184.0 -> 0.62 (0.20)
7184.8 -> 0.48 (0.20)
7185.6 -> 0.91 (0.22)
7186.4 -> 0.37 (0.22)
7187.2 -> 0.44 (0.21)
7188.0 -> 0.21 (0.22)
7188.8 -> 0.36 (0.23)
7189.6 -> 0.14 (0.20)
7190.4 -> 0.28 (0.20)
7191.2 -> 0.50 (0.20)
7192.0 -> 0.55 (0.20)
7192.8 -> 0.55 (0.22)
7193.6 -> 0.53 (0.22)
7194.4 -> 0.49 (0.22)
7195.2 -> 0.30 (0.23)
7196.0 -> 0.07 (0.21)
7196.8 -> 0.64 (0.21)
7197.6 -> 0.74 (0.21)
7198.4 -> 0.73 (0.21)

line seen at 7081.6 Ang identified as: [S II]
